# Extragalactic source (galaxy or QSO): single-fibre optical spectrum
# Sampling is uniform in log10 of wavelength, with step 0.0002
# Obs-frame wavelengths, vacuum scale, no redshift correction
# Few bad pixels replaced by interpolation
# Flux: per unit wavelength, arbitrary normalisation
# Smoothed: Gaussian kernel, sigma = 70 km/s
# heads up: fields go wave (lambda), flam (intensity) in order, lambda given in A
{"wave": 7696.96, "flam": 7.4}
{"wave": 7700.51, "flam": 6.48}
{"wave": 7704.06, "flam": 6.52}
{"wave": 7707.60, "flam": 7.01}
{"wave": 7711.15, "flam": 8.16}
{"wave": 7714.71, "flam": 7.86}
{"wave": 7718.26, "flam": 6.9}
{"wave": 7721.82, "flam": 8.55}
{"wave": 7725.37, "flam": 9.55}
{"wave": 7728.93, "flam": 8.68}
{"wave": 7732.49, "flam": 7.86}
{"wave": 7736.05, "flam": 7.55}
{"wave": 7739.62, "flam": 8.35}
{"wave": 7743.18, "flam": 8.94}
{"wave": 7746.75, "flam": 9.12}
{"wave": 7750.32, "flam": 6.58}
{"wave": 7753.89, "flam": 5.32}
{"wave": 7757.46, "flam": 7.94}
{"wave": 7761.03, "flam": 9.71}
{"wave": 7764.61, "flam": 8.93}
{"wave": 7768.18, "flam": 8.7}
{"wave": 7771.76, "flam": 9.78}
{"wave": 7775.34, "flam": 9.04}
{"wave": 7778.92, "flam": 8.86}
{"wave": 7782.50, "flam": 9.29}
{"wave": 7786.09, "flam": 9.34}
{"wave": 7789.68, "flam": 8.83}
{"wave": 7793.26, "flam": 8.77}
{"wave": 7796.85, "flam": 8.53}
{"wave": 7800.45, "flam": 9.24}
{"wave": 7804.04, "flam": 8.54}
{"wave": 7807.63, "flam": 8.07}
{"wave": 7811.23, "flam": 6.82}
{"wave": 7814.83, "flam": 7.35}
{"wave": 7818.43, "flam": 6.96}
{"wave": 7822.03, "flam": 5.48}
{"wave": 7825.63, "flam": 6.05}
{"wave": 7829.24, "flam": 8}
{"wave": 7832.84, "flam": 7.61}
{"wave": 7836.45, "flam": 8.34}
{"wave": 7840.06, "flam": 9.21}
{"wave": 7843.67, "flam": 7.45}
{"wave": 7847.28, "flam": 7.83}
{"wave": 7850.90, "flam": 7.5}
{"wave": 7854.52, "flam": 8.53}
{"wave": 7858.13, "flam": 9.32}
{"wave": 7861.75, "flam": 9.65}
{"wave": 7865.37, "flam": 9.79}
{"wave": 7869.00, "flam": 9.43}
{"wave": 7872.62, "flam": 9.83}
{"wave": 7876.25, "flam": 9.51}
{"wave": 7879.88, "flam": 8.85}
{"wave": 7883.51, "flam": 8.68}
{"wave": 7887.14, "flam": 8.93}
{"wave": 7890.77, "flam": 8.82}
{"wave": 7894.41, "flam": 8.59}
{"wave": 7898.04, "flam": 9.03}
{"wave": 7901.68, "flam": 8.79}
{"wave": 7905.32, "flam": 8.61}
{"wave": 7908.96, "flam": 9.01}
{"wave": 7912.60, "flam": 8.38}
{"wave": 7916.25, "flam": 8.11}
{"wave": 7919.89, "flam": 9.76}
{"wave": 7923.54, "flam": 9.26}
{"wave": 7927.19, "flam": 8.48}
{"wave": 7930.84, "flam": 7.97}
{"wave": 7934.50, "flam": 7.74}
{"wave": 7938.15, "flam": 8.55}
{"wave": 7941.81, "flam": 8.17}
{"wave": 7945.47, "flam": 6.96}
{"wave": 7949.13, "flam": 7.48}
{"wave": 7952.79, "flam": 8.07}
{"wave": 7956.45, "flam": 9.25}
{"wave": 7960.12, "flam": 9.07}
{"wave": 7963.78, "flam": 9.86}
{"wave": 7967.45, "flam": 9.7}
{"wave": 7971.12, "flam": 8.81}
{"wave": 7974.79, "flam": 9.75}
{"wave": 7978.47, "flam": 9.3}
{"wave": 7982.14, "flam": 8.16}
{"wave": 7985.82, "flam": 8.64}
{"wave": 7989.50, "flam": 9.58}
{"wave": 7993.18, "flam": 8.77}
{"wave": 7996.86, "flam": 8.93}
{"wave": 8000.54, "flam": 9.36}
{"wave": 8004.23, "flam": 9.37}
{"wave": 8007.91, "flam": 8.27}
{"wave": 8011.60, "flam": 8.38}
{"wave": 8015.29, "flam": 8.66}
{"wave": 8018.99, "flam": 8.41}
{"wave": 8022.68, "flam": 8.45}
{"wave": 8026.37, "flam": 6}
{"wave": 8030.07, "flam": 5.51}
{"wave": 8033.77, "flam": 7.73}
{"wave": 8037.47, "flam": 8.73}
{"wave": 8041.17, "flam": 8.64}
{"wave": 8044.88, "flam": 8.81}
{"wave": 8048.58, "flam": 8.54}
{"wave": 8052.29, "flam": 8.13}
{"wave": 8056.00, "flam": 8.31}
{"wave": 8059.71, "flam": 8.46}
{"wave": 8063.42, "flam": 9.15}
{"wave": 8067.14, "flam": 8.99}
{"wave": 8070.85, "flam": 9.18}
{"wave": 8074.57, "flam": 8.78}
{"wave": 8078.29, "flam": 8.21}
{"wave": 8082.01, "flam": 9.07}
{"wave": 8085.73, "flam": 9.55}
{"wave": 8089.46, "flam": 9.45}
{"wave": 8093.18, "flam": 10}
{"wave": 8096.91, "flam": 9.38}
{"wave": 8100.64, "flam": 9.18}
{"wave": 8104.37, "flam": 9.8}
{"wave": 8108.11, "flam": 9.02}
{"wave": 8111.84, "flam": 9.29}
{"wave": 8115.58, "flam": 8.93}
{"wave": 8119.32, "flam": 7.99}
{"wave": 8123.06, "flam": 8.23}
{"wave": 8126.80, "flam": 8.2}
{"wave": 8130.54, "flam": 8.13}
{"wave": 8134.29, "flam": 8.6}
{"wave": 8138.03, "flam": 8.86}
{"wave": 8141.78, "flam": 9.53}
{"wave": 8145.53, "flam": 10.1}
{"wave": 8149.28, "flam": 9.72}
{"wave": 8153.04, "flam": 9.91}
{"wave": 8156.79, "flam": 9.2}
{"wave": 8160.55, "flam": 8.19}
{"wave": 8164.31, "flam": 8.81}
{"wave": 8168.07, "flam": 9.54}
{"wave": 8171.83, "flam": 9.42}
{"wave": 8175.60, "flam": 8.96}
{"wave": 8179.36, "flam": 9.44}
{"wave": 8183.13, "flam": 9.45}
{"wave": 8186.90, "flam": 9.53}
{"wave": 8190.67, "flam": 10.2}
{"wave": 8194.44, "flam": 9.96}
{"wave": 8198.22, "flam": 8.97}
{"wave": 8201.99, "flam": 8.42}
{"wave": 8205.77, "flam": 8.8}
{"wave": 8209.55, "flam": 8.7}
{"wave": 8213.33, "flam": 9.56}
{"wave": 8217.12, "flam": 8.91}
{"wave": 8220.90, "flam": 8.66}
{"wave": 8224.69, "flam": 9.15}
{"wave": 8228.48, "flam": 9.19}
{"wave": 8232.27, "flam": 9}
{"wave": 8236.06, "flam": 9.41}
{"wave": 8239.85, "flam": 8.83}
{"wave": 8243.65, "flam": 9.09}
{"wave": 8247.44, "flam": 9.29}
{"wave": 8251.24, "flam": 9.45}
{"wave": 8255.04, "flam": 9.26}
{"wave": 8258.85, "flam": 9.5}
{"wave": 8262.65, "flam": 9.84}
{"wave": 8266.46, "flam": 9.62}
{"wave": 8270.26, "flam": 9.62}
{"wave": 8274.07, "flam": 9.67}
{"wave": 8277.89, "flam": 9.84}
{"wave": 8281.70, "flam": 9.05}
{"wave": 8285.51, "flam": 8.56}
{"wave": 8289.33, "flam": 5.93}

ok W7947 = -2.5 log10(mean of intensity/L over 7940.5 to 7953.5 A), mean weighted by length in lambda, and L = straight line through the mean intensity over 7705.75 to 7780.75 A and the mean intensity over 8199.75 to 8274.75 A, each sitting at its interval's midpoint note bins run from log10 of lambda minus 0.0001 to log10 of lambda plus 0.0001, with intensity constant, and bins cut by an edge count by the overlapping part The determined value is 0.14 mag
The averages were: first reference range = 8.26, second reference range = 9.19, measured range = 7.62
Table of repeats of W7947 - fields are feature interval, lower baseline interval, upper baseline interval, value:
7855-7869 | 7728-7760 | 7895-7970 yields -0.140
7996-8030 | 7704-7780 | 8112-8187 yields 0.063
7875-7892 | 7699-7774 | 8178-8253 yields -0.069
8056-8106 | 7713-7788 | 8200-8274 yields -0.023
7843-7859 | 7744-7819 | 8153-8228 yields 0.055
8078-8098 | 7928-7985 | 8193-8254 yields -0.063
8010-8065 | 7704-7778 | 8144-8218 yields 0.103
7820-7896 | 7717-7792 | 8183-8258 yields 0.025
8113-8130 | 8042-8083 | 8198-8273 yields 0.062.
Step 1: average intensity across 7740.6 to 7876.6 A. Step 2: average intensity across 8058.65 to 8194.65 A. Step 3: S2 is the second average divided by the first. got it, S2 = 1.09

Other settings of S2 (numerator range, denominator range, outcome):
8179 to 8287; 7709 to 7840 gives 1.14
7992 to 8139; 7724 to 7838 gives 1.06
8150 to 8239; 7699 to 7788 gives 1.12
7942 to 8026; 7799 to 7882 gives 1.06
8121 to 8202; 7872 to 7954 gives 1.07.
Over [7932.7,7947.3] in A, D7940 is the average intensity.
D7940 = 7.85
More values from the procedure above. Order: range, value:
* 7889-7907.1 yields 8.77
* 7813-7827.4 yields 6.46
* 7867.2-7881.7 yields 9.4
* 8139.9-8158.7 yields 9.69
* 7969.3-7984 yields 9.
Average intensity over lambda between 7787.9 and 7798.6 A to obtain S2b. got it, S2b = 8.72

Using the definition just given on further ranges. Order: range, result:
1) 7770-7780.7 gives 9.23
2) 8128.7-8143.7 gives 8.79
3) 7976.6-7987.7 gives 8.7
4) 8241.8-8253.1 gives 9.28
